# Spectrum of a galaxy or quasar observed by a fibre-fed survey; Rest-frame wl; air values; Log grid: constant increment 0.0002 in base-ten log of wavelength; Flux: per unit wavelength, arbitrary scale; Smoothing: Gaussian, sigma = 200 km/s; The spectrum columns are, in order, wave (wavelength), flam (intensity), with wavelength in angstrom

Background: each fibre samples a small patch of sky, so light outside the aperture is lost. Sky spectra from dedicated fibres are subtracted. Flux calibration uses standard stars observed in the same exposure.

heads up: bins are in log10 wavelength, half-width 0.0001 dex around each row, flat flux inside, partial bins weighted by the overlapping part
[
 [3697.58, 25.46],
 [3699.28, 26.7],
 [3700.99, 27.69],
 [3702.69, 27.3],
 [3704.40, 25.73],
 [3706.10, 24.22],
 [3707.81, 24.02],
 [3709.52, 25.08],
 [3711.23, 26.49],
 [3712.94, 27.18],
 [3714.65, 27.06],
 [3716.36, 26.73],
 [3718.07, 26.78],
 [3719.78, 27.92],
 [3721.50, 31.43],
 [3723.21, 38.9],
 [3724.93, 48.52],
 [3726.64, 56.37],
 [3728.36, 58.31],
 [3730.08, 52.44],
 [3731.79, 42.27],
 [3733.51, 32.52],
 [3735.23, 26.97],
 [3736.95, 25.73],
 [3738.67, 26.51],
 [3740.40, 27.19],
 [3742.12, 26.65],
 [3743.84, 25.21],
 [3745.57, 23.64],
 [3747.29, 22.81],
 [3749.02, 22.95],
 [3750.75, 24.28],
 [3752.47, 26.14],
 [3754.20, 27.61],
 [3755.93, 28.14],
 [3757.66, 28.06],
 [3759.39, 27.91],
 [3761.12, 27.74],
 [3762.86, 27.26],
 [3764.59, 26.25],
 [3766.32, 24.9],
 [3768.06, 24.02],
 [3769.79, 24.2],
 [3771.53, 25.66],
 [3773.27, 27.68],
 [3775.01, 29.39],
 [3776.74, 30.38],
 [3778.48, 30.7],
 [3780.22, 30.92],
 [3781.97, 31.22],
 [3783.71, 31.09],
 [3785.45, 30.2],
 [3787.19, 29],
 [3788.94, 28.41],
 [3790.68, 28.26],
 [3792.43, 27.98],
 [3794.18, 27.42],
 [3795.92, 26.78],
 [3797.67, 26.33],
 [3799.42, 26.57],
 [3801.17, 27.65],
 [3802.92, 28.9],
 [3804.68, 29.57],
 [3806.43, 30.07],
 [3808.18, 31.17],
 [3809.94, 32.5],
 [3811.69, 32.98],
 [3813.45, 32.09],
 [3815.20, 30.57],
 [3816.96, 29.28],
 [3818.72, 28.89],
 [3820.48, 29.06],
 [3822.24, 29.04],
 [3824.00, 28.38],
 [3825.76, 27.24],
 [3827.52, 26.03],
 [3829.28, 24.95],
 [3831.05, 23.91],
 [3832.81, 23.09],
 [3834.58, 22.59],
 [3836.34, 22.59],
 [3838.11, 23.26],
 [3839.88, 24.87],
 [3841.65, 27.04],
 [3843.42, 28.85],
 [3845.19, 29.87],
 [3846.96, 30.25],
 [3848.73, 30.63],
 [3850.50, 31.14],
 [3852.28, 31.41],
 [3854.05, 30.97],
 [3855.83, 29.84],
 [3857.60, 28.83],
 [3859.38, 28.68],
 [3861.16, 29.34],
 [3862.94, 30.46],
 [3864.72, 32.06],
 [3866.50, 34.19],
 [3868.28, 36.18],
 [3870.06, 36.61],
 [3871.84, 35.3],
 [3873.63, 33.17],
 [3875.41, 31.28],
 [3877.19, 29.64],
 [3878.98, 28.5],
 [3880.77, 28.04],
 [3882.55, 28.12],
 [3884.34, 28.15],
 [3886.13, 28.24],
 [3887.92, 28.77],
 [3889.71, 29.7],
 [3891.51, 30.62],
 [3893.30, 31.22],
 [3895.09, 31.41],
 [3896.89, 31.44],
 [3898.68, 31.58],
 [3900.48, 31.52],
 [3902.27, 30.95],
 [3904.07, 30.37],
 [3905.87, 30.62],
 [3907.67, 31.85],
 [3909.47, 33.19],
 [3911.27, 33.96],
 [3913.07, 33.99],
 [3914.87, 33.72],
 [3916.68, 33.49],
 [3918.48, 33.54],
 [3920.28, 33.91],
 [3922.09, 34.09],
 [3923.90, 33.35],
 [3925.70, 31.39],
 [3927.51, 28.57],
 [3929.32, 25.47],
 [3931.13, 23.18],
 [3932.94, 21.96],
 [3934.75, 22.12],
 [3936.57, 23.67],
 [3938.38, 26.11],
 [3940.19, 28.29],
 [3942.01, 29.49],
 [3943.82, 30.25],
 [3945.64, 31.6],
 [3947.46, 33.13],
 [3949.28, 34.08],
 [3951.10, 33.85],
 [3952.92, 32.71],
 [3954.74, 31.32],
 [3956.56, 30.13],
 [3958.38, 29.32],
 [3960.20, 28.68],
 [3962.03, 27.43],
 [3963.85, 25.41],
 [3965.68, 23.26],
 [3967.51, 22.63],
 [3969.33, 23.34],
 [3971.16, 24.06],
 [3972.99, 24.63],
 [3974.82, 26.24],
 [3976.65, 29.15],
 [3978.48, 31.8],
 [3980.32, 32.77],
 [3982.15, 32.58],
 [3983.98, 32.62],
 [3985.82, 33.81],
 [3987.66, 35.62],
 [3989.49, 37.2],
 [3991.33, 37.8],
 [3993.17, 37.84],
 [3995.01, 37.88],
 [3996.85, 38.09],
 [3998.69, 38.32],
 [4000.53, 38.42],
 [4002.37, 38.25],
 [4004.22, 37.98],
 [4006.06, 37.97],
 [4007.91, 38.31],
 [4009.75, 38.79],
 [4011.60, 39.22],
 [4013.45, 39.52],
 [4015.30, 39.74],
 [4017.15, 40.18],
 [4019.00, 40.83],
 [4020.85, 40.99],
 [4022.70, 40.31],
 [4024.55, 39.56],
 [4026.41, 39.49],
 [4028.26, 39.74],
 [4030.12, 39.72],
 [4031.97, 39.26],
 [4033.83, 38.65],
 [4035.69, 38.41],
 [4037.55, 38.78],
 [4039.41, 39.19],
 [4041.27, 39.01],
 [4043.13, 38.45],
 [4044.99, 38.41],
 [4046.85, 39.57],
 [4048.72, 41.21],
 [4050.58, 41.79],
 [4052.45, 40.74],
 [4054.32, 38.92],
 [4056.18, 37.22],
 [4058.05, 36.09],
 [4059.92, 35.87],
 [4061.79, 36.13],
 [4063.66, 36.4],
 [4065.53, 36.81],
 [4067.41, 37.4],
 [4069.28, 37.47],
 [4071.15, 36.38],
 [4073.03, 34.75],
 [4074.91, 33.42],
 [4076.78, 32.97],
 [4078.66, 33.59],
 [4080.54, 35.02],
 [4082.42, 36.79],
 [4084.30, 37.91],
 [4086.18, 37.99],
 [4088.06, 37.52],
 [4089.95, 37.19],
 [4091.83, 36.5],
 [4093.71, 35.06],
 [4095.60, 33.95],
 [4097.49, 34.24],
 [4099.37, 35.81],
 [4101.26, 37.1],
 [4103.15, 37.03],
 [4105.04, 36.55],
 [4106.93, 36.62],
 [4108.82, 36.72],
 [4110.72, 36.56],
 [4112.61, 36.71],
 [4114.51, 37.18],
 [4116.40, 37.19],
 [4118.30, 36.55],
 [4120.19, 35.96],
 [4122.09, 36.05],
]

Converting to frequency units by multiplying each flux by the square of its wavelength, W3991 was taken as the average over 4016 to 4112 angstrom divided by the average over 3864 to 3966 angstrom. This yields 1.33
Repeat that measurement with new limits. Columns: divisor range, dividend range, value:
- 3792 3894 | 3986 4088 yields 1.44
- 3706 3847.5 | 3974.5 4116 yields 1.47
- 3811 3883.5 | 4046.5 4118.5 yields 1.41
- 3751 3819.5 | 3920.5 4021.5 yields 1.24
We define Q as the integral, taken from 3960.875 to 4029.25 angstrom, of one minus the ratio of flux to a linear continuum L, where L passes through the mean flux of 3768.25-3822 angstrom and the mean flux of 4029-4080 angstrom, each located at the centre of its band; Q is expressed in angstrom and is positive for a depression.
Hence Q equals 2.1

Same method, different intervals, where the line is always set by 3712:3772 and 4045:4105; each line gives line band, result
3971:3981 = 1.9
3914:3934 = 2.2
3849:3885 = 1.9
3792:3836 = 5.2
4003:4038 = -3.5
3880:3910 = 2.7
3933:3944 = 2.6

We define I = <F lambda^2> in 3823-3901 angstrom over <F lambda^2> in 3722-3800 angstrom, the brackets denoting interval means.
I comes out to 1.0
